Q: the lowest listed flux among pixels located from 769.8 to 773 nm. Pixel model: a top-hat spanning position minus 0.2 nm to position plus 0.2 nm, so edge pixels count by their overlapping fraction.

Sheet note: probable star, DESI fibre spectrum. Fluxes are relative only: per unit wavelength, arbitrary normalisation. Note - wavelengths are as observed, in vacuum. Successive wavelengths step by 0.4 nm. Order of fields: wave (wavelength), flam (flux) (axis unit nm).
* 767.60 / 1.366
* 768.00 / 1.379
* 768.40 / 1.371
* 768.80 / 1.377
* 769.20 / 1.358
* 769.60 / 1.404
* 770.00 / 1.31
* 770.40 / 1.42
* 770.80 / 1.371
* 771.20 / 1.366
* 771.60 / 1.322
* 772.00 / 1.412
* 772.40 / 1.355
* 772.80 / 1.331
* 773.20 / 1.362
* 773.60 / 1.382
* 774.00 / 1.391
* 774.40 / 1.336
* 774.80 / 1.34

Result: 1.31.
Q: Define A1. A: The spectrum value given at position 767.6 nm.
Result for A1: 1.366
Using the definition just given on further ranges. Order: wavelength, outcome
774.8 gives 1.34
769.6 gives 1.404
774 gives 1.391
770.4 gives 1.42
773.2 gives 1.362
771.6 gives 1.322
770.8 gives 1.371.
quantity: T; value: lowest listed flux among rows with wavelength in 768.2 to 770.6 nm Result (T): 1.31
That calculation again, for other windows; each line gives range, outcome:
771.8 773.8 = 1.331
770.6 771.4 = 1.366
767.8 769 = 1.371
